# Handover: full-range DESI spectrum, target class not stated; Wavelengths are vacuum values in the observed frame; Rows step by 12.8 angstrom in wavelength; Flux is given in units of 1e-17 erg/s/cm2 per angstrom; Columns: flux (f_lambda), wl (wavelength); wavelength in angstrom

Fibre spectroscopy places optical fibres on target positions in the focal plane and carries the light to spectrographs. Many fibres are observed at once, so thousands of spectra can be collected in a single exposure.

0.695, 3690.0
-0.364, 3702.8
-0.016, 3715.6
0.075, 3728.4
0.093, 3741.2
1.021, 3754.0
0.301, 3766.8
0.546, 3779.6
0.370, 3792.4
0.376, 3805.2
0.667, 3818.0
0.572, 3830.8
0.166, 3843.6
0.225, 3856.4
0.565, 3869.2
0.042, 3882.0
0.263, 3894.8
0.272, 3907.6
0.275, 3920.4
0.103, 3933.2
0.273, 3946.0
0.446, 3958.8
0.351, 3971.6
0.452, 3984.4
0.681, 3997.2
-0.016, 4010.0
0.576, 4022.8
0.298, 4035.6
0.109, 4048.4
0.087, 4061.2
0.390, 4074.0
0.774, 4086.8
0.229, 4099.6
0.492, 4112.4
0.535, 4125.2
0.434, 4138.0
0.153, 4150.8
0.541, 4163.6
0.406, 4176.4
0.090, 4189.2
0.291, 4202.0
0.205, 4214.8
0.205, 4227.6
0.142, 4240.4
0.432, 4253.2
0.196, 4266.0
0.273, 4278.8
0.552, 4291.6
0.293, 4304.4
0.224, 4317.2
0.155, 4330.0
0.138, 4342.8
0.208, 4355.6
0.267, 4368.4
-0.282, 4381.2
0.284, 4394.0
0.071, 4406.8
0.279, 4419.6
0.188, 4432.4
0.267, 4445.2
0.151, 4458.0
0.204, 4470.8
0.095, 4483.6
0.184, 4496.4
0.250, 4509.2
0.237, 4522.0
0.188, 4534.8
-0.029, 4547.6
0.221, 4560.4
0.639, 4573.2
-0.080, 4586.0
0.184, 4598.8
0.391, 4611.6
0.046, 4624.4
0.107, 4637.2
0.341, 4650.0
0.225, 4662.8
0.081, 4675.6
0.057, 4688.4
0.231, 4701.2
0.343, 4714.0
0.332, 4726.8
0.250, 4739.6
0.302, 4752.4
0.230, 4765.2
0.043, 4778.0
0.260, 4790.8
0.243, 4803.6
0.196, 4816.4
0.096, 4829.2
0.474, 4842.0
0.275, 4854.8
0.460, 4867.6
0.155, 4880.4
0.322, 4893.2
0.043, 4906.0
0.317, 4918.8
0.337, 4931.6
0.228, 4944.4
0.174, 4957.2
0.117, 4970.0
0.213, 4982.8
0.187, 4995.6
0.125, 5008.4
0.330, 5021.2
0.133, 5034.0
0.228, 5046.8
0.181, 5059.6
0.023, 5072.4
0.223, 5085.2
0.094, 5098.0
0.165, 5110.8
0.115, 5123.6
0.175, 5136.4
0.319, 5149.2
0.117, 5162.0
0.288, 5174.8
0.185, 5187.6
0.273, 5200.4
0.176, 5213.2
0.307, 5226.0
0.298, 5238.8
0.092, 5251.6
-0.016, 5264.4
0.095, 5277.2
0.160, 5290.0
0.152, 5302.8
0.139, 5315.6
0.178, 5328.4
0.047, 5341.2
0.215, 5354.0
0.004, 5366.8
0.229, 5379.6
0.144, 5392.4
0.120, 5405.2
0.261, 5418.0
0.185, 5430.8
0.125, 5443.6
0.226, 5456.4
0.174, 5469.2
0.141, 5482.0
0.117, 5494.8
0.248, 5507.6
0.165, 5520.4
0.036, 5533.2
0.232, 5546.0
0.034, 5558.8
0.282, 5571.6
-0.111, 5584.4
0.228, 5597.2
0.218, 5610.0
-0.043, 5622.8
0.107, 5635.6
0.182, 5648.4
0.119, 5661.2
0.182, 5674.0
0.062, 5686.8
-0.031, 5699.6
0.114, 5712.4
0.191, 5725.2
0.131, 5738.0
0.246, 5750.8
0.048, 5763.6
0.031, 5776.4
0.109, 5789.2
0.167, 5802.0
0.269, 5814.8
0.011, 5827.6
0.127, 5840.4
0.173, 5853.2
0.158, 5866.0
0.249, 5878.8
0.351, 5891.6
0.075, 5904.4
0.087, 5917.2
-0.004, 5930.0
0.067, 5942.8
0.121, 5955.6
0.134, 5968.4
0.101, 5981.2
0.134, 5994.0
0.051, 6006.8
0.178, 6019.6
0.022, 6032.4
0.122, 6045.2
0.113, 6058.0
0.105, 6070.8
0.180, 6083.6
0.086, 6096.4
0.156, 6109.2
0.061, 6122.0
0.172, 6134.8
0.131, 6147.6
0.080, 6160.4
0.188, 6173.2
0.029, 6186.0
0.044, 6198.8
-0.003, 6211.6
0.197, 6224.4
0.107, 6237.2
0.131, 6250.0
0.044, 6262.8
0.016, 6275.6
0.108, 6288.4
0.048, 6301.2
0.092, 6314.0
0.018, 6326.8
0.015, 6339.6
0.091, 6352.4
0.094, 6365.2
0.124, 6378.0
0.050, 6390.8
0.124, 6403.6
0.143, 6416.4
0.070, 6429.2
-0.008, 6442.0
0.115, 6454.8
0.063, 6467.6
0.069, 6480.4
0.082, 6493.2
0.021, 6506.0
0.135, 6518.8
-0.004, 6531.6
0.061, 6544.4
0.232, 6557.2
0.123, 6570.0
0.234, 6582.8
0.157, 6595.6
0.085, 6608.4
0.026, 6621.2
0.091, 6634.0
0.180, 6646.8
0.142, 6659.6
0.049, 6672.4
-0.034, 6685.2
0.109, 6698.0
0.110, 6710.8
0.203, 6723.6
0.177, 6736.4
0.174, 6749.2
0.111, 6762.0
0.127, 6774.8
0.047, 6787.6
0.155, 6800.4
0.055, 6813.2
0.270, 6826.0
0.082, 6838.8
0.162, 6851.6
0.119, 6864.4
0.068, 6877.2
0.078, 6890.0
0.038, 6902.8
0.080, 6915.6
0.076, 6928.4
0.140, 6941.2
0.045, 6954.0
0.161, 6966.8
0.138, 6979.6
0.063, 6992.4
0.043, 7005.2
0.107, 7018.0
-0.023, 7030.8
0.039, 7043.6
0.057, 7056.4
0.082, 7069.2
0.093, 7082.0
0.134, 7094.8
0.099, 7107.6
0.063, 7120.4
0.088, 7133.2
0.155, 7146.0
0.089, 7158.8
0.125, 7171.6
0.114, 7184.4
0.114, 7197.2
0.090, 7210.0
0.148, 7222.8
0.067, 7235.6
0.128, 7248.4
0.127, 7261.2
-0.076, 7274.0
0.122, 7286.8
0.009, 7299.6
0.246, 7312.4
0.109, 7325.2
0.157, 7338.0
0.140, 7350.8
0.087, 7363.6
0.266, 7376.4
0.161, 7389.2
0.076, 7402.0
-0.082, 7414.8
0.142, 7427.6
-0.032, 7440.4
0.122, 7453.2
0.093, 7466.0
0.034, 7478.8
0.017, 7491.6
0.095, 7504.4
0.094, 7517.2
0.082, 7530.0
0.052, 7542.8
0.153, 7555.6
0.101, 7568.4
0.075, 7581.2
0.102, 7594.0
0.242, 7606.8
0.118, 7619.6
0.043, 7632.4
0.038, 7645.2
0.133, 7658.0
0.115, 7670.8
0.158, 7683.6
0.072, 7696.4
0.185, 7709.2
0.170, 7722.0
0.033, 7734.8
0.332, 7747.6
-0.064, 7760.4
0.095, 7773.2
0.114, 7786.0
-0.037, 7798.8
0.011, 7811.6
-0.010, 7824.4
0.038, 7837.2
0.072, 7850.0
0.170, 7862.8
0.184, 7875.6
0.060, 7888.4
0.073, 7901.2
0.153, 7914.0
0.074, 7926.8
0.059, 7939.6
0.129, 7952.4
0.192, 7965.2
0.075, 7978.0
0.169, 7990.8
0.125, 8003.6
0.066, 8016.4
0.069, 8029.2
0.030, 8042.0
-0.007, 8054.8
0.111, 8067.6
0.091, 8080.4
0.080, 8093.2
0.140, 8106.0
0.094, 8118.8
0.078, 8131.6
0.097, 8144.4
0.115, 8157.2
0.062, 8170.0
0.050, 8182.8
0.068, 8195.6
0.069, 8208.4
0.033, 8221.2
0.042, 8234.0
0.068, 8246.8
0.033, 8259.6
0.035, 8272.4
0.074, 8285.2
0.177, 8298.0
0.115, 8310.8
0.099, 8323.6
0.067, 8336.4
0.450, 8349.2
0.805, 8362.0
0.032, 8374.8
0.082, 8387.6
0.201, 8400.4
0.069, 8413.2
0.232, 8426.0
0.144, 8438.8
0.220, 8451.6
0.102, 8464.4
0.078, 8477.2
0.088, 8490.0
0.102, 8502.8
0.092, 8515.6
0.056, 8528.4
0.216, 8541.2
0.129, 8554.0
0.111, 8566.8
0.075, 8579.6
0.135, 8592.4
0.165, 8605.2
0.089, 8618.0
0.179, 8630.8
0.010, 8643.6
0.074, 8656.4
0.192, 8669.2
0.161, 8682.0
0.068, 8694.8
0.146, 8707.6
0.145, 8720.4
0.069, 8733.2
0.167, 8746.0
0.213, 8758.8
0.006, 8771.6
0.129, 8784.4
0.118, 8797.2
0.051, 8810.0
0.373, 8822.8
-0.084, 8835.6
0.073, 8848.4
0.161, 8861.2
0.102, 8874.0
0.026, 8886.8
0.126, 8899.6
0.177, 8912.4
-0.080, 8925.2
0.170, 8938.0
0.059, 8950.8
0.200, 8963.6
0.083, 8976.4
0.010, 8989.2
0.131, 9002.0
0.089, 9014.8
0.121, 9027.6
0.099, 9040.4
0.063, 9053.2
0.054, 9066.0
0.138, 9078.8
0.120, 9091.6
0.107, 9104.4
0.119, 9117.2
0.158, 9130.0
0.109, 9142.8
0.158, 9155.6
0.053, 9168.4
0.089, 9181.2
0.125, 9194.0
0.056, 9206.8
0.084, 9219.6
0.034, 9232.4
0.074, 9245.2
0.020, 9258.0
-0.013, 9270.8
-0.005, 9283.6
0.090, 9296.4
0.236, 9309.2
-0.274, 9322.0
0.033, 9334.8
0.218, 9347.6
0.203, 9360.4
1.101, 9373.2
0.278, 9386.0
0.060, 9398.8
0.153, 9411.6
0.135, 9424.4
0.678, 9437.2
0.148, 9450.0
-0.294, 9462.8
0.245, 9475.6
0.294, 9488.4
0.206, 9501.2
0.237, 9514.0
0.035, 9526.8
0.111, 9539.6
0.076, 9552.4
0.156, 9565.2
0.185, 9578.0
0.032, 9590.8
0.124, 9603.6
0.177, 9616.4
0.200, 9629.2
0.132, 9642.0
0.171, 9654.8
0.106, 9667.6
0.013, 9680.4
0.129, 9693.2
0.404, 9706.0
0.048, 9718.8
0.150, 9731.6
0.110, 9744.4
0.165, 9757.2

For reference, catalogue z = 1.24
